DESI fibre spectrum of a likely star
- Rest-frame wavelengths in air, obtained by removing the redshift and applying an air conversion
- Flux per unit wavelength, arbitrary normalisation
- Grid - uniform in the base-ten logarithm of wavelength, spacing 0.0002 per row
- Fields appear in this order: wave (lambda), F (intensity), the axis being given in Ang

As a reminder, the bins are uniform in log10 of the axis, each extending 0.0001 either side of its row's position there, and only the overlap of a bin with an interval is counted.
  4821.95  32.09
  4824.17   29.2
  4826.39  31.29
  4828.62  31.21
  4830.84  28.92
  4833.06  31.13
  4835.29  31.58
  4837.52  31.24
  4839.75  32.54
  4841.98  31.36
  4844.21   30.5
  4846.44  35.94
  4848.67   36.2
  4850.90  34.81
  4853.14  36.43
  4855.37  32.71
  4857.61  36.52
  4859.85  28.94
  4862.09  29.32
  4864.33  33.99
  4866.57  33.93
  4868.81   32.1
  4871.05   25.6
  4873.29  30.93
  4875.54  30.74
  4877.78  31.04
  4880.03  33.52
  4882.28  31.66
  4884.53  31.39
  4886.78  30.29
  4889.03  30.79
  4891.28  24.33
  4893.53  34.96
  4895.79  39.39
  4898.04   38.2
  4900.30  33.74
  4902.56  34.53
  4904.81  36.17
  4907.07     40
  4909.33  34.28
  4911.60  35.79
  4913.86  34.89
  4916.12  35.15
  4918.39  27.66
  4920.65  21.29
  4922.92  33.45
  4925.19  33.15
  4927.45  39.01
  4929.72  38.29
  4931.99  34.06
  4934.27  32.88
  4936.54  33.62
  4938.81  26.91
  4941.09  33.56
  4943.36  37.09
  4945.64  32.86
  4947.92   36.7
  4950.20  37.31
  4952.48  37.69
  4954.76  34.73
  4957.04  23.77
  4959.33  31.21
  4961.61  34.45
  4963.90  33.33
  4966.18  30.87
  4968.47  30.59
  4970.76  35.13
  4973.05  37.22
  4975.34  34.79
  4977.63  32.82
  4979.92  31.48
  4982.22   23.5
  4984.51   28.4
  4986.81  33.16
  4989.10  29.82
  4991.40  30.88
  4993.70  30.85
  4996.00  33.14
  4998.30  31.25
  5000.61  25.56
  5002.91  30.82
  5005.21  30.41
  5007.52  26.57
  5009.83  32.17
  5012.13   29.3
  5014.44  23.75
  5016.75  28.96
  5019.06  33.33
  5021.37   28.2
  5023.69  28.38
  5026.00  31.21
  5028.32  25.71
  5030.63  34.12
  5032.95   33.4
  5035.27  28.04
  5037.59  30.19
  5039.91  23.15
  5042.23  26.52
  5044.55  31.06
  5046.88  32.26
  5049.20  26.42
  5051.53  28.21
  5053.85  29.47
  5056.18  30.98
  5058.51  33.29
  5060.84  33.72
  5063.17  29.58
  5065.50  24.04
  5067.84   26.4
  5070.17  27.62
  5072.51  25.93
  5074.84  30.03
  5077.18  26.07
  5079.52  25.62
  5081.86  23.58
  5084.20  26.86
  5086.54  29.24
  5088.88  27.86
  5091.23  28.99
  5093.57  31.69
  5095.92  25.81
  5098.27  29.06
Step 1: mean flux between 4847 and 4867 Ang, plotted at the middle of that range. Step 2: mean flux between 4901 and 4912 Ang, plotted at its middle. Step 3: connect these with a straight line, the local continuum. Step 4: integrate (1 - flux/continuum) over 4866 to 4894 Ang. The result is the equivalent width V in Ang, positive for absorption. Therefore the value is 3.3 Ang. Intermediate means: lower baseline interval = 33.7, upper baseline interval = 36.1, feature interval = 30.7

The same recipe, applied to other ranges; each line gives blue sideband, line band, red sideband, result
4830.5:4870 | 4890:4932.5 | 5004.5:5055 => -3.52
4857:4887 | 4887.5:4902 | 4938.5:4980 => -0.72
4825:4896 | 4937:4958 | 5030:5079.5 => -1.99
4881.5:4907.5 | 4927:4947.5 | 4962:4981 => -0.43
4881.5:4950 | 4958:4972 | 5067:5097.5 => -0.33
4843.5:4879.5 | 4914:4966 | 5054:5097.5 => -3.62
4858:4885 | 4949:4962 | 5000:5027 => -1.36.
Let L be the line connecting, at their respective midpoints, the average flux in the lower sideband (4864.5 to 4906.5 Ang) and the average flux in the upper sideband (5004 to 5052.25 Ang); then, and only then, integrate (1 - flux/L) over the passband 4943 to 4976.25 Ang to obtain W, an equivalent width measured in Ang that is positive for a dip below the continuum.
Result -3.2 Ang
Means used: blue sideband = 32.6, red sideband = 29.1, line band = 33.8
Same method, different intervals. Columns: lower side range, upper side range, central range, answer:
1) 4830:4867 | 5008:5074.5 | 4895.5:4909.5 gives -2.2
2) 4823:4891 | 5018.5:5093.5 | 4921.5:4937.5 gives -2.1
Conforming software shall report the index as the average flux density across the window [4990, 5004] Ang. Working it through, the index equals 30.4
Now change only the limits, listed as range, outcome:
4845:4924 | 32.9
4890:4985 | 33.3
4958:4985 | 32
